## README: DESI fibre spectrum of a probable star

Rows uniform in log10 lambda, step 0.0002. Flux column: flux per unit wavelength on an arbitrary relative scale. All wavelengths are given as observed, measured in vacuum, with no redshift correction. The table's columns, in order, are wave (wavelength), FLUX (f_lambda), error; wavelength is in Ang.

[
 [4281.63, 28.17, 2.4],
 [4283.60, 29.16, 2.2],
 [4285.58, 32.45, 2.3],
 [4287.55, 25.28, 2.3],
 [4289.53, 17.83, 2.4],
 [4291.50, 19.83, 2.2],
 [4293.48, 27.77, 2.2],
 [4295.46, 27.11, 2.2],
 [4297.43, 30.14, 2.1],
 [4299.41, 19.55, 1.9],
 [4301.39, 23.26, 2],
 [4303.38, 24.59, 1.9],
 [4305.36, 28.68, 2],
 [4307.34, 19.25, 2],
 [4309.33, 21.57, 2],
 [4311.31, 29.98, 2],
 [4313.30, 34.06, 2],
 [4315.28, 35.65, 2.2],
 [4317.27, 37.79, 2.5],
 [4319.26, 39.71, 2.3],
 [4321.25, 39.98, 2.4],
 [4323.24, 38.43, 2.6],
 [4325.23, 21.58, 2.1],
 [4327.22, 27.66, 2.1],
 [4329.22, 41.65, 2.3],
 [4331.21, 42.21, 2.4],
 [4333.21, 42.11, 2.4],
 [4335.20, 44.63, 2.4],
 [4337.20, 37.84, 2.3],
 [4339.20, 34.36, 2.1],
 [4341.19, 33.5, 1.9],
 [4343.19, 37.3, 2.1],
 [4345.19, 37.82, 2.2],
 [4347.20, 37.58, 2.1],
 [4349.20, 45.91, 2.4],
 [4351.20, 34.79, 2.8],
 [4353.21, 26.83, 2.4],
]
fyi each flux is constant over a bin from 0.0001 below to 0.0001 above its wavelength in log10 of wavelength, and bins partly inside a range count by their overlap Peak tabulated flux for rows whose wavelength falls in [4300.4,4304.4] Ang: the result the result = 24.59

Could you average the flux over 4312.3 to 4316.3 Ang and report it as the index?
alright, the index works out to 34.9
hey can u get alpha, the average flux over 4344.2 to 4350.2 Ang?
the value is 40.4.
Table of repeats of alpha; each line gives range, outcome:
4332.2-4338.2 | 41.5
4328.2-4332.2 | 41.8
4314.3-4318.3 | 36.7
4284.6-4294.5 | 24.6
